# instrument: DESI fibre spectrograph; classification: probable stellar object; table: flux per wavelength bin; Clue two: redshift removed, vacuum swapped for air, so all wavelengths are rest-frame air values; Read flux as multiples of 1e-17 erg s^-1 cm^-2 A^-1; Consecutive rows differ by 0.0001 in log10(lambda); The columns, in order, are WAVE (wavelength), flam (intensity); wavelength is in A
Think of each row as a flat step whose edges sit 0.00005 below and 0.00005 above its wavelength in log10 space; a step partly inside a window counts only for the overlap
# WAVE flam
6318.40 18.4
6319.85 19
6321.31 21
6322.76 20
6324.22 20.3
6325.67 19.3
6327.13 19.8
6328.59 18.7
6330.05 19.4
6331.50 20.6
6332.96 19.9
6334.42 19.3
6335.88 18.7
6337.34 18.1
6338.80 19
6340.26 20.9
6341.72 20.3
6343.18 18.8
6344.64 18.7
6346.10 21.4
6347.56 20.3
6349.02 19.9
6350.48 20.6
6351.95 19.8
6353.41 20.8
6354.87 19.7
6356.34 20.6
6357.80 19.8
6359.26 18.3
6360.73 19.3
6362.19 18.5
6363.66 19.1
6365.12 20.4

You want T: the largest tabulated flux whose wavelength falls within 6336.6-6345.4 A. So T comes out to 20.9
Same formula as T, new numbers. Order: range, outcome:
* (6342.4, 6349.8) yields 21.4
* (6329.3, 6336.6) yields 20.6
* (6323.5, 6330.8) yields 20.3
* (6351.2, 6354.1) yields 20.8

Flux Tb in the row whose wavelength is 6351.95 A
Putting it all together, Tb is 19.8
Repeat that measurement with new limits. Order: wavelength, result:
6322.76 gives 20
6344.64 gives 18.7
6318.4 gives 18.4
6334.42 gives 19.3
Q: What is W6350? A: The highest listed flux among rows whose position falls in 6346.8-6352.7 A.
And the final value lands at 20.6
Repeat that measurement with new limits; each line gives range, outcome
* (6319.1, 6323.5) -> 21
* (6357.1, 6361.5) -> 19.8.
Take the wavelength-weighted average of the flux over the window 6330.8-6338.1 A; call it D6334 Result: 19.3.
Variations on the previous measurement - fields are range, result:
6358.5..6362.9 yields 18.7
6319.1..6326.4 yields 19.9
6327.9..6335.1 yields 19.6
